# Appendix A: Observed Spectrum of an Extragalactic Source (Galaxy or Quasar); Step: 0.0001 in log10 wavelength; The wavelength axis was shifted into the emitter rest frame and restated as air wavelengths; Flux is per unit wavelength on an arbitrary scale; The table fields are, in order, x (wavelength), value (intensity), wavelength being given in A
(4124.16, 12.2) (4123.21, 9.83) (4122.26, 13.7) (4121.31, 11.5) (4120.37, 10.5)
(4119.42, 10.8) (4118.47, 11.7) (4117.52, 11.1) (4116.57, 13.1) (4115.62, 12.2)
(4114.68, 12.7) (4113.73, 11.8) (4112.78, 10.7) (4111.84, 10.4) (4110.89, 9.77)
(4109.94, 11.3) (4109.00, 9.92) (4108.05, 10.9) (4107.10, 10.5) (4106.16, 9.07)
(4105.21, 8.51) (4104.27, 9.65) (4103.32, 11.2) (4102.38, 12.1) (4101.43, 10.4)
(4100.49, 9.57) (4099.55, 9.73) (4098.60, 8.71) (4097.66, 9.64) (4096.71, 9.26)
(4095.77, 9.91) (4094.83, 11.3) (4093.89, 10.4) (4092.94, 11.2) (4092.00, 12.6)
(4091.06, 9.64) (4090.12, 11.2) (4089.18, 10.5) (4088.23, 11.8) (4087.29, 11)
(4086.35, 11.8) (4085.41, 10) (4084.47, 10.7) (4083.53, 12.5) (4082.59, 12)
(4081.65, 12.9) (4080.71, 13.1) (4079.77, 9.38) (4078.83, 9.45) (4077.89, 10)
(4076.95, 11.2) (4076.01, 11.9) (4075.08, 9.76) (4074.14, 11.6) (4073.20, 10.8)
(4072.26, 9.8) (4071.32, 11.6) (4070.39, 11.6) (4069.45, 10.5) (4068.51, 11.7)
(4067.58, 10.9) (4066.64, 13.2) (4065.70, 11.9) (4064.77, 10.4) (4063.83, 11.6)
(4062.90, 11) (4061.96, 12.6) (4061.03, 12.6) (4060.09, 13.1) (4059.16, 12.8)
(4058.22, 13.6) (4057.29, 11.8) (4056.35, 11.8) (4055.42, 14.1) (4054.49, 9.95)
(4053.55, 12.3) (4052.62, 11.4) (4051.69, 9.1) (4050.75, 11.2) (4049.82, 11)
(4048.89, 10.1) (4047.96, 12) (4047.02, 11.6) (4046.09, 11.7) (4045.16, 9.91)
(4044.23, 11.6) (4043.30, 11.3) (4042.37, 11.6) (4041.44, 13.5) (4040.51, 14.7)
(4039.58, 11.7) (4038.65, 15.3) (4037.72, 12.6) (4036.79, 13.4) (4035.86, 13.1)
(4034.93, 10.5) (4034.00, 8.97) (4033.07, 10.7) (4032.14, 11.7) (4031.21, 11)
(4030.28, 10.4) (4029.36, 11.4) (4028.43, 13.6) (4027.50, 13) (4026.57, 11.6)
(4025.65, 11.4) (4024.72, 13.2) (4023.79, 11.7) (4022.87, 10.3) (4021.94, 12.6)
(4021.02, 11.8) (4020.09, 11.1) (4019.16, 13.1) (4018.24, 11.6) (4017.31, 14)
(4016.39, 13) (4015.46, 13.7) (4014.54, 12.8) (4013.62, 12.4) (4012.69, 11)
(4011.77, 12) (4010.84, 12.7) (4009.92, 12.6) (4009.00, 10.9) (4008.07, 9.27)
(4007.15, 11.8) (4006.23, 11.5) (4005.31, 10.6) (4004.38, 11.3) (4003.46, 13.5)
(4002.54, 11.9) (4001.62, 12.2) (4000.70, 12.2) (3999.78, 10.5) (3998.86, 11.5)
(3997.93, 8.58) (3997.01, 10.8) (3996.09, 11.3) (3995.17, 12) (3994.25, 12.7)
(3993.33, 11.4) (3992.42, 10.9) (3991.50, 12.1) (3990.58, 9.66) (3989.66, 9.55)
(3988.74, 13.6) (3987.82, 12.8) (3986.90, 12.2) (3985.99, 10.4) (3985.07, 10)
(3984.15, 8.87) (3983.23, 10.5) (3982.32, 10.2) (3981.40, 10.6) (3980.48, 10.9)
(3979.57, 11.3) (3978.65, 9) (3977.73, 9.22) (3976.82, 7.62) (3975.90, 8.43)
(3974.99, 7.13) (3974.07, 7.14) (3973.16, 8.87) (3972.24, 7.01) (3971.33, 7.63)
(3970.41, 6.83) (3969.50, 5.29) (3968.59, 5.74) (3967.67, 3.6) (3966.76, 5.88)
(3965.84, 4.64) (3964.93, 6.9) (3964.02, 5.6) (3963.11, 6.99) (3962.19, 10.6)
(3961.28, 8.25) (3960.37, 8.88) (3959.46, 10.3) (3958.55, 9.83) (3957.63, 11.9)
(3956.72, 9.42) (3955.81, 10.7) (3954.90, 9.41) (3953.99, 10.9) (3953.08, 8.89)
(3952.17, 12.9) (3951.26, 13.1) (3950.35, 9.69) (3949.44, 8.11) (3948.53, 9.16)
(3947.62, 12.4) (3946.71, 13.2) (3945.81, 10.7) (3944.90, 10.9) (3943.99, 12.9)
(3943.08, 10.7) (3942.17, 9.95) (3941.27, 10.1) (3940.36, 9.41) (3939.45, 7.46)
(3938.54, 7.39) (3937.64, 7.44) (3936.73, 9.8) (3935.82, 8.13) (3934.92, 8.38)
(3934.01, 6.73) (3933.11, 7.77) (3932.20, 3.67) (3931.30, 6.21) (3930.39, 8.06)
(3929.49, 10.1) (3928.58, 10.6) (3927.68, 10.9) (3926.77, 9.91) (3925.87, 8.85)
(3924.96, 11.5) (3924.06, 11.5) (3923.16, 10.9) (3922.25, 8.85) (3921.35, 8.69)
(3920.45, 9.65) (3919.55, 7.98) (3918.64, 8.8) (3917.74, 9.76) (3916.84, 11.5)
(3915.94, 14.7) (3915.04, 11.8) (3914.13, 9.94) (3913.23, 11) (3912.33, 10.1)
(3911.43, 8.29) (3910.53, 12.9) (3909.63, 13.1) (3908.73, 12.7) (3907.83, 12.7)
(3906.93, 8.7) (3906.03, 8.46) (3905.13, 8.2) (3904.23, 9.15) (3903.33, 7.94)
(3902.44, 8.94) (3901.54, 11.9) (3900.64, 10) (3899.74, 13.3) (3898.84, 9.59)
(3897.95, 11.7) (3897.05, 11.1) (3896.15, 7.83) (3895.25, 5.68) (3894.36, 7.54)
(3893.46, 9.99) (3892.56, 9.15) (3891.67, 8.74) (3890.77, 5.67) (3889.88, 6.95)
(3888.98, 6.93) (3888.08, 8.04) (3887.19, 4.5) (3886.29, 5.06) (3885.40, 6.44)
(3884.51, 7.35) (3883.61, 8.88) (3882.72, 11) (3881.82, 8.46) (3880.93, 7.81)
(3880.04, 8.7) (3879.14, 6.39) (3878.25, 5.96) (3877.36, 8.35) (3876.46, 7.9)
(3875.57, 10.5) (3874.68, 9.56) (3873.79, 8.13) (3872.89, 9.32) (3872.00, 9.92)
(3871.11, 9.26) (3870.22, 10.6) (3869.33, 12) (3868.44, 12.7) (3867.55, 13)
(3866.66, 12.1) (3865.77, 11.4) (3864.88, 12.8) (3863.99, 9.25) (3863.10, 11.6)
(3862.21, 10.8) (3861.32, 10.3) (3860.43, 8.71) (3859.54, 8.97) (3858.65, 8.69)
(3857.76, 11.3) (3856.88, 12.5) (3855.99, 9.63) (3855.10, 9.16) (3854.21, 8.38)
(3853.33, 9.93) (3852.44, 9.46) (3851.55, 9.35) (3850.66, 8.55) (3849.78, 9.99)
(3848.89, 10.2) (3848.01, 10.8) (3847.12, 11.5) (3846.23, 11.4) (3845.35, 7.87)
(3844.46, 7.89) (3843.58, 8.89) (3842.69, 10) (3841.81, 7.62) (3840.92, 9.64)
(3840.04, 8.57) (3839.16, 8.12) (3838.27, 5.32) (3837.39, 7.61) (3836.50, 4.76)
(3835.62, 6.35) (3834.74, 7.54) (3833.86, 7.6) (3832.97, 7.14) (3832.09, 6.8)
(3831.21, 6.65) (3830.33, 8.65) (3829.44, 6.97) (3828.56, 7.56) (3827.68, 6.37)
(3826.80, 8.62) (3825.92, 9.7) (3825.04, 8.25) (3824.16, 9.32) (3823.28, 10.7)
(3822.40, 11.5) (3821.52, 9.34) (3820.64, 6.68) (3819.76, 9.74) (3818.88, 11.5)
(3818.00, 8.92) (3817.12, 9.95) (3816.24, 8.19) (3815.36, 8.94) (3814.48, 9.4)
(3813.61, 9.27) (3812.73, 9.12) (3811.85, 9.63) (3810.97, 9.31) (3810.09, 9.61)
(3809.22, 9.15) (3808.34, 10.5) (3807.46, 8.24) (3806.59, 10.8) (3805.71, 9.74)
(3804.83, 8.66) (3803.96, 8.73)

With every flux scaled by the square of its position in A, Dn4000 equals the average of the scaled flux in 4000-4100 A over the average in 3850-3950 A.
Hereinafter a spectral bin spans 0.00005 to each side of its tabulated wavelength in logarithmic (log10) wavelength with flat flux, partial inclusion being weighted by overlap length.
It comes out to 1.31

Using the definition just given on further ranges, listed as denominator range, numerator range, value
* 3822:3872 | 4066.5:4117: 1.32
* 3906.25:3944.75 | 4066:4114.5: 1.20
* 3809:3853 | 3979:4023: 1.44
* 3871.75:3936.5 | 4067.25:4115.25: 1.30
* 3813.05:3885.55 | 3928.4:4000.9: 1.09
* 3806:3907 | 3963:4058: 1.30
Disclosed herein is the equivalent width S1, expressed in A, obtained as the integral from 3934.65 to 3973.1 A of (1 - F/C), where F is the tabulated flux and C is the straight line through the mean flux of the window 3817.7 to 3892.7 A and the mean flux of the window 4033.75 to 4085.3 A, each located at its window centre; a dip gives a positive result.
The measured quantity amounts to 4.6 A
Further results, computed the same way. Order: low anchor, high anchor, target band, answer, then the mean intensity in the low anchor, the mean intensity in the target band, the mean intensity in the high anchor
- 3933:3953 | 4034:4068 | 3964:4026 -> 2.8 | 9.85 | 10.4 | 11.9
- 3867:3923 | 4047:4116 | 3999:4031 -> -4.5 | 9.37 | 12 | 11.1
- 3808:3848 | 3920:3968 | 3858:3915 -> -3.1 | 8.64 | 9.43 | 9.23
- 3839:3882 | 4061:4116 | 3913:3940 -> 2.1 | 9.69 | 9.25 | 10.9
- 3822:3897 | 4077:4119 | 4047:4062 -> -2.0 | 8.83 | 11.8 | 10.8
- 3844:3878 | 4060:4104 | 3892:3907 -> 1.3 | 10.1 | 9.38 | 11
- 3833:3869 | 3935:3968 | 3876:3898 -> 3.9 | 9.49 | 7.78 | 9.35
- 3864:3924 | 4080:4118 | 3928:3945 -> 1.9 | 9.51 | 8.69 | 10.9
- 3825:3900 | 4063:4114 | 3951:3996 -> 2.2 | 8.88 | 9.36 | 10.8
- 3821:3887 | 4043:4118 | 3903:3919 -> -1.7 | 9.03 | 10.6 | 11.1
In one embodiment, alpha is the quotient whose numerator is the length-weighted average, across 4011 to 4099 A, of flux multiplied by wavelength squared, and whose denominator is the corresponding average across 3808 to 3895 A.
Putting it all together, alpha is 1.44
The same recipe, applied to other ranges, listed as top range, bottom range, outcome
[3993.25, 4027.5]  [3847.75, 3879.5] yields 1.28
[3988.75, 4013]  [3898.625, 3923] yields 1.15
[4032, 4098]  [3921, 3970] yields 1.34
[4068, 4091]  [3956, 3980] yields 1.49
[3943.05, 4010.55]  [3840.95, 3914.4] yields 1.11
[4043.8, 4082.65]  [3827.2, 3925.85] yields 1.36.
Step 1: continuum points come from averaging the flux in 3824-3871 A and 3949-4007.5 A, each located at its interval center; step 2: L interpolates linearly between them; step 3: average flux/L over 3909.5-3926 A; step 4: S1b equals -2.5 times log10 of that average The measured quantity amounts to -0.108 mag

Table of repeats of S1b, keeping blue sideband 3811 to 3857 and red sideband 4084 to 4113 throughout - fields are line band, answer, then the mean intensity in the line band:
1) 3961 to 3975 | 0.39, 6.72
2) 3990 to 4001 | -0.14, 11.1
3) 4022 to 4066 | -0.17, 11.8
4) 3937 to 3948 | -0.08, 10.2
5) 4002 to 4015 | -0.19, 11.7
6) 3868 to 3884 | -0.02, 9.19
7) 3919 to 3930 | -0.07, 9.93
